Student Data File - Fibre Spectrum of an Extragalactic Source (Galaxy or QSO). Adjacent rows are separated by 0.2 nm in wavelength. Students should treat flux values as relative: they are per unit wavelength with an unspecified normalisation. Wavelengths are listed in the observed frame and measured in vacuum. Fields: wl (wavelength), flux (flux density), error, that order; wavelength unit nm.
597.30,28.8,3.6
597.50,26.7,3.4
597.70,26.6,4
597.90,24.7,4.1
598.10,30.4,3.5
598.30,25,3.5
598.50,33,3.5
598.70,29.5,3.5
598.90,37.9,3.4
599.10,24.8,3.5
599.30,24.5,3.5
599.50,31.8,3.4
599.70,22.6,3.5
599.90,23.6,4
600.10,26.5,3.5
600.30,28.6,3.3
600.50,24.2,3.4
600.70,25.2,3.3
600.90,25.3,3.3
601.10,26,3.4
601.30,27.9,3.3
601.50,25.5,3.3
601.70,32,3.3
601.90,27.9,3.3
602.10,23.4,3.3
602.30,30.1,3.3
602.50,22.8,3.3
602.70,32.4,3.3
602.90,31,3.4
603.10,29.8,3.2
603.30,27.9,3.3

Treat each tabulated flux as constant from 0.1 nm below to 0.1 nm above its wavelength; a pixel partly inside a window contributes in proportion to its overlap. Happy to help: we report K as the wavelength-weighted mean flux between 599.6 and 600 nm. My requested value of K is 23.1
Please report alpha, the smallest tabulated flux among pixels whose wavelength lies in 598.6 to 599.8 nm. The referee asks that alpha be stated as 22.6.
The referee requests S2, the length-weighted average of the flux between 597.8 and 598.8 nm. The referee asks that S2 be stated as 28.5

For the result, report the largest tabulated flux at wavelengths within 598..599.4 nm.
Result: 37.9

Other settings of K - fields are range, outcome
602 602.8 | 27.2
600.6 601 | 25.2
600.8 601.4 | 26.4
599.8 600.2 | 25.1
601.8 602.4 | 27.1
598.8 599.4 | 29.1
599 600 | 25.5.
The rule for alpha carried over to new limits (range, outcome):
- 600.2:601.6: 24.2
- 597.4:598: 24.7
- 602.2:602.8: 22.8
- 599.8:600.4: 23.6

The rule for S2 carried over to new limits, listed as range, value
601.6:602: 29.9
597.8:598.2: 27.6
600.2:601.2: 25.9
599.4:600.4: 26.6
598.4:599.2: 31.3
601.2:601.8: 28.5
